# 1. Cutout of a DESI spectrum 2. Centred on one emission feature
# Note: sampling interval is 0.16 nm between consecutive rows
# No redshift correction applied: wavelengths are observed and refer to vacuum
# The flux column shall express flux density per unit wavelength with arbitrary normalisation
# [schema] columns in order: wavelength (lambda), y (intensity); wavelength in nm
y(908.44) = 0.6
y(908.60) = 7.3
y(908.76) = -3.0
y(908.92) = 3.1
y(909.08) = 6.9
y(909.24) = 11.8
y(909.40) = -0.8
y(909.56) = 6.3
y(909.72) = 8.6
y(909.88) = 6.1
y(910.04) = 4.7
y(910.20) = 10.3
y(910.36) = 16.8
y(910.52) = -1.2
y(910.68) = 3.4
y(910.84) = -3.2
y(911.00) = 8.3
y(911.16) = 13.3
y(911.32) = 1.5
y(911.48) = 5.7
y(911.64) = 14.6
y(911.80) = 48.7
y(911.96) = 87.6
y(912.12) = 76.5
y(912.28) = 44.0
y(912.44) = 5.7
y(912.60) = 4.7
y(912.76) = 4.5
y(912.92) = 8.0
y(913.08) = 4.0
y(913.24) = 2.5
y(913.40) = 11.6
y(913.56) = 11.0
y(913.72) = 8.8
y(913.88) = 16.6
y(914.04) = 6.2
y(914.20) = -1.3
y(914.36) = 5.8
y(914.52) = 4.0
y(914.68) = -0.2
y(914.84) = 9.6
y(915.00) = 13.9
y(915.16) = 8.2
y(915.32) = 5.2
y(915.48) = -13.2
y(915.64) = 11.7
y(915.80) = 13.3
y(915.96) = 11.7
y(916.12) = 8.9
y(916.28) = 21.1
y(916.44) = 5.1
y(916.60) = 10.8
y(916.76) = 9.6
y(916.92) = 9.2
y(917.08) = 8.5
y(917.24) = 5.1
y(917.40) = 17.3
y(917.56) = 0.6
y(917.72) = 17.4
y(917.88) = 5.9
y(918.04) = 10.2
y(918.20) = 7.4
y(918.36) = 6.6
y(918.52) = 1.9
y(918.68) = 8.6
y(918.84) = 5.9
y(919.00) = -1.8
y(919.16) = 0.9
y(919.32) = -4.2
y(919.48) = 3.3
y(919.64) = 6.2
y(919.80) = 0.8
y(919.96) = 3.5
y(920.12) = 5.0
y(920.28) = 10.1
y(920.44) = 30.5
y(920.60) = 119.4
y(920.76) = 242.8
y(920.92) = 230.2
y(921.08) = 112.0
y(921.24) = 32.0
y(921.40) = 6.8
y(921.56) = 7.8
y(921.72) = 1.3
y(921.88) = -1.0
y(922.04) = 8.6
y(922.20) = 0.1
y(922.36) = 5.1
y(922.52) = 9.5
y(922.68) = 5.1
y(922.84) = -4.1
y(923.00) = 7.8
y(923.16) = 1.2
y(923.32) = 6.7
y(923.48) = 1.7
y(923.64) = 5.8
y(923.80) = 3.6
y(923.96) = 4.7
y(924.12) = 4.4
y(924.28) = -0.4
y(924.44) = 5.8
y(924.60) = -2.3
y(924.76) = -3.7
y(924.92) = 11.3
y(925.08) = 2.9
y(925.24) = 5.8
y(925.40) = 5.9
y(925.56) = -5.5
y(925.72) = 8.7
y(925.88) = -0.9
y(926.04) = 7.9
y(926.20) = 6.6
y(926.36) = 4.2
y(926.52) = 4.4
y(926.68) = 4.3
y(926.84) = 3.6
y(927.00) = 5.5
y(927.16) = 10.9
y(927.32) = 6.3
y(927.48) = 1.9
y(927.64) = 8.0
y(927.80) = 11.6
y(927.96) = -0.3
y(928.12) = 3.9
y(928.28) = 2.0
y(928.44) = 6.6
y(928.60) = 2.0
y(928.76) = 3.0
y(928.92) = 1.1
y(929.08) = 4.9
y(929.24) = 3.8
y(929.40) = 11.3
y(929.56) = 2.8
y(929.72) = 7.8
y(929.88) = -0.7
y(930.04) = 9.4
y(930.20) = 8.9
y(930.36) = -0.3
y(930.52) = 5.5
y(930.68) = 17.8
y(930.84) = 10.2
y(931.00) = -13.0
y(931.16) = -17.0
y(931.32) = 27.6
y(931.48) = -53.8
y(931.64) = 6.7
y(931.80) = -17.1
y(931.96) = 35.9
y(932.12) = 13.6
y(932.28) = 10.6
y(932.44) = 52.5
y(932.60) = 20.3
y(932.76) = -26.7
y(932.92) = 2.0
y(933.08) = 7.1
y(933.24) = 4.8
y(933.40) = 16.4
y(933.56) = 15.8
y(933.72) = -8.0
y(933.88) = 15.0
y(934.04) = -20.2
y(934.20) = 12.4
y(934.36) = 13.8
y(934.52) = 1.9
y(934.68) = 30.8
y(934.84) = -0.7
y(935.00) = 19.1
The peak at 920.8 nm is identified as [O III]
